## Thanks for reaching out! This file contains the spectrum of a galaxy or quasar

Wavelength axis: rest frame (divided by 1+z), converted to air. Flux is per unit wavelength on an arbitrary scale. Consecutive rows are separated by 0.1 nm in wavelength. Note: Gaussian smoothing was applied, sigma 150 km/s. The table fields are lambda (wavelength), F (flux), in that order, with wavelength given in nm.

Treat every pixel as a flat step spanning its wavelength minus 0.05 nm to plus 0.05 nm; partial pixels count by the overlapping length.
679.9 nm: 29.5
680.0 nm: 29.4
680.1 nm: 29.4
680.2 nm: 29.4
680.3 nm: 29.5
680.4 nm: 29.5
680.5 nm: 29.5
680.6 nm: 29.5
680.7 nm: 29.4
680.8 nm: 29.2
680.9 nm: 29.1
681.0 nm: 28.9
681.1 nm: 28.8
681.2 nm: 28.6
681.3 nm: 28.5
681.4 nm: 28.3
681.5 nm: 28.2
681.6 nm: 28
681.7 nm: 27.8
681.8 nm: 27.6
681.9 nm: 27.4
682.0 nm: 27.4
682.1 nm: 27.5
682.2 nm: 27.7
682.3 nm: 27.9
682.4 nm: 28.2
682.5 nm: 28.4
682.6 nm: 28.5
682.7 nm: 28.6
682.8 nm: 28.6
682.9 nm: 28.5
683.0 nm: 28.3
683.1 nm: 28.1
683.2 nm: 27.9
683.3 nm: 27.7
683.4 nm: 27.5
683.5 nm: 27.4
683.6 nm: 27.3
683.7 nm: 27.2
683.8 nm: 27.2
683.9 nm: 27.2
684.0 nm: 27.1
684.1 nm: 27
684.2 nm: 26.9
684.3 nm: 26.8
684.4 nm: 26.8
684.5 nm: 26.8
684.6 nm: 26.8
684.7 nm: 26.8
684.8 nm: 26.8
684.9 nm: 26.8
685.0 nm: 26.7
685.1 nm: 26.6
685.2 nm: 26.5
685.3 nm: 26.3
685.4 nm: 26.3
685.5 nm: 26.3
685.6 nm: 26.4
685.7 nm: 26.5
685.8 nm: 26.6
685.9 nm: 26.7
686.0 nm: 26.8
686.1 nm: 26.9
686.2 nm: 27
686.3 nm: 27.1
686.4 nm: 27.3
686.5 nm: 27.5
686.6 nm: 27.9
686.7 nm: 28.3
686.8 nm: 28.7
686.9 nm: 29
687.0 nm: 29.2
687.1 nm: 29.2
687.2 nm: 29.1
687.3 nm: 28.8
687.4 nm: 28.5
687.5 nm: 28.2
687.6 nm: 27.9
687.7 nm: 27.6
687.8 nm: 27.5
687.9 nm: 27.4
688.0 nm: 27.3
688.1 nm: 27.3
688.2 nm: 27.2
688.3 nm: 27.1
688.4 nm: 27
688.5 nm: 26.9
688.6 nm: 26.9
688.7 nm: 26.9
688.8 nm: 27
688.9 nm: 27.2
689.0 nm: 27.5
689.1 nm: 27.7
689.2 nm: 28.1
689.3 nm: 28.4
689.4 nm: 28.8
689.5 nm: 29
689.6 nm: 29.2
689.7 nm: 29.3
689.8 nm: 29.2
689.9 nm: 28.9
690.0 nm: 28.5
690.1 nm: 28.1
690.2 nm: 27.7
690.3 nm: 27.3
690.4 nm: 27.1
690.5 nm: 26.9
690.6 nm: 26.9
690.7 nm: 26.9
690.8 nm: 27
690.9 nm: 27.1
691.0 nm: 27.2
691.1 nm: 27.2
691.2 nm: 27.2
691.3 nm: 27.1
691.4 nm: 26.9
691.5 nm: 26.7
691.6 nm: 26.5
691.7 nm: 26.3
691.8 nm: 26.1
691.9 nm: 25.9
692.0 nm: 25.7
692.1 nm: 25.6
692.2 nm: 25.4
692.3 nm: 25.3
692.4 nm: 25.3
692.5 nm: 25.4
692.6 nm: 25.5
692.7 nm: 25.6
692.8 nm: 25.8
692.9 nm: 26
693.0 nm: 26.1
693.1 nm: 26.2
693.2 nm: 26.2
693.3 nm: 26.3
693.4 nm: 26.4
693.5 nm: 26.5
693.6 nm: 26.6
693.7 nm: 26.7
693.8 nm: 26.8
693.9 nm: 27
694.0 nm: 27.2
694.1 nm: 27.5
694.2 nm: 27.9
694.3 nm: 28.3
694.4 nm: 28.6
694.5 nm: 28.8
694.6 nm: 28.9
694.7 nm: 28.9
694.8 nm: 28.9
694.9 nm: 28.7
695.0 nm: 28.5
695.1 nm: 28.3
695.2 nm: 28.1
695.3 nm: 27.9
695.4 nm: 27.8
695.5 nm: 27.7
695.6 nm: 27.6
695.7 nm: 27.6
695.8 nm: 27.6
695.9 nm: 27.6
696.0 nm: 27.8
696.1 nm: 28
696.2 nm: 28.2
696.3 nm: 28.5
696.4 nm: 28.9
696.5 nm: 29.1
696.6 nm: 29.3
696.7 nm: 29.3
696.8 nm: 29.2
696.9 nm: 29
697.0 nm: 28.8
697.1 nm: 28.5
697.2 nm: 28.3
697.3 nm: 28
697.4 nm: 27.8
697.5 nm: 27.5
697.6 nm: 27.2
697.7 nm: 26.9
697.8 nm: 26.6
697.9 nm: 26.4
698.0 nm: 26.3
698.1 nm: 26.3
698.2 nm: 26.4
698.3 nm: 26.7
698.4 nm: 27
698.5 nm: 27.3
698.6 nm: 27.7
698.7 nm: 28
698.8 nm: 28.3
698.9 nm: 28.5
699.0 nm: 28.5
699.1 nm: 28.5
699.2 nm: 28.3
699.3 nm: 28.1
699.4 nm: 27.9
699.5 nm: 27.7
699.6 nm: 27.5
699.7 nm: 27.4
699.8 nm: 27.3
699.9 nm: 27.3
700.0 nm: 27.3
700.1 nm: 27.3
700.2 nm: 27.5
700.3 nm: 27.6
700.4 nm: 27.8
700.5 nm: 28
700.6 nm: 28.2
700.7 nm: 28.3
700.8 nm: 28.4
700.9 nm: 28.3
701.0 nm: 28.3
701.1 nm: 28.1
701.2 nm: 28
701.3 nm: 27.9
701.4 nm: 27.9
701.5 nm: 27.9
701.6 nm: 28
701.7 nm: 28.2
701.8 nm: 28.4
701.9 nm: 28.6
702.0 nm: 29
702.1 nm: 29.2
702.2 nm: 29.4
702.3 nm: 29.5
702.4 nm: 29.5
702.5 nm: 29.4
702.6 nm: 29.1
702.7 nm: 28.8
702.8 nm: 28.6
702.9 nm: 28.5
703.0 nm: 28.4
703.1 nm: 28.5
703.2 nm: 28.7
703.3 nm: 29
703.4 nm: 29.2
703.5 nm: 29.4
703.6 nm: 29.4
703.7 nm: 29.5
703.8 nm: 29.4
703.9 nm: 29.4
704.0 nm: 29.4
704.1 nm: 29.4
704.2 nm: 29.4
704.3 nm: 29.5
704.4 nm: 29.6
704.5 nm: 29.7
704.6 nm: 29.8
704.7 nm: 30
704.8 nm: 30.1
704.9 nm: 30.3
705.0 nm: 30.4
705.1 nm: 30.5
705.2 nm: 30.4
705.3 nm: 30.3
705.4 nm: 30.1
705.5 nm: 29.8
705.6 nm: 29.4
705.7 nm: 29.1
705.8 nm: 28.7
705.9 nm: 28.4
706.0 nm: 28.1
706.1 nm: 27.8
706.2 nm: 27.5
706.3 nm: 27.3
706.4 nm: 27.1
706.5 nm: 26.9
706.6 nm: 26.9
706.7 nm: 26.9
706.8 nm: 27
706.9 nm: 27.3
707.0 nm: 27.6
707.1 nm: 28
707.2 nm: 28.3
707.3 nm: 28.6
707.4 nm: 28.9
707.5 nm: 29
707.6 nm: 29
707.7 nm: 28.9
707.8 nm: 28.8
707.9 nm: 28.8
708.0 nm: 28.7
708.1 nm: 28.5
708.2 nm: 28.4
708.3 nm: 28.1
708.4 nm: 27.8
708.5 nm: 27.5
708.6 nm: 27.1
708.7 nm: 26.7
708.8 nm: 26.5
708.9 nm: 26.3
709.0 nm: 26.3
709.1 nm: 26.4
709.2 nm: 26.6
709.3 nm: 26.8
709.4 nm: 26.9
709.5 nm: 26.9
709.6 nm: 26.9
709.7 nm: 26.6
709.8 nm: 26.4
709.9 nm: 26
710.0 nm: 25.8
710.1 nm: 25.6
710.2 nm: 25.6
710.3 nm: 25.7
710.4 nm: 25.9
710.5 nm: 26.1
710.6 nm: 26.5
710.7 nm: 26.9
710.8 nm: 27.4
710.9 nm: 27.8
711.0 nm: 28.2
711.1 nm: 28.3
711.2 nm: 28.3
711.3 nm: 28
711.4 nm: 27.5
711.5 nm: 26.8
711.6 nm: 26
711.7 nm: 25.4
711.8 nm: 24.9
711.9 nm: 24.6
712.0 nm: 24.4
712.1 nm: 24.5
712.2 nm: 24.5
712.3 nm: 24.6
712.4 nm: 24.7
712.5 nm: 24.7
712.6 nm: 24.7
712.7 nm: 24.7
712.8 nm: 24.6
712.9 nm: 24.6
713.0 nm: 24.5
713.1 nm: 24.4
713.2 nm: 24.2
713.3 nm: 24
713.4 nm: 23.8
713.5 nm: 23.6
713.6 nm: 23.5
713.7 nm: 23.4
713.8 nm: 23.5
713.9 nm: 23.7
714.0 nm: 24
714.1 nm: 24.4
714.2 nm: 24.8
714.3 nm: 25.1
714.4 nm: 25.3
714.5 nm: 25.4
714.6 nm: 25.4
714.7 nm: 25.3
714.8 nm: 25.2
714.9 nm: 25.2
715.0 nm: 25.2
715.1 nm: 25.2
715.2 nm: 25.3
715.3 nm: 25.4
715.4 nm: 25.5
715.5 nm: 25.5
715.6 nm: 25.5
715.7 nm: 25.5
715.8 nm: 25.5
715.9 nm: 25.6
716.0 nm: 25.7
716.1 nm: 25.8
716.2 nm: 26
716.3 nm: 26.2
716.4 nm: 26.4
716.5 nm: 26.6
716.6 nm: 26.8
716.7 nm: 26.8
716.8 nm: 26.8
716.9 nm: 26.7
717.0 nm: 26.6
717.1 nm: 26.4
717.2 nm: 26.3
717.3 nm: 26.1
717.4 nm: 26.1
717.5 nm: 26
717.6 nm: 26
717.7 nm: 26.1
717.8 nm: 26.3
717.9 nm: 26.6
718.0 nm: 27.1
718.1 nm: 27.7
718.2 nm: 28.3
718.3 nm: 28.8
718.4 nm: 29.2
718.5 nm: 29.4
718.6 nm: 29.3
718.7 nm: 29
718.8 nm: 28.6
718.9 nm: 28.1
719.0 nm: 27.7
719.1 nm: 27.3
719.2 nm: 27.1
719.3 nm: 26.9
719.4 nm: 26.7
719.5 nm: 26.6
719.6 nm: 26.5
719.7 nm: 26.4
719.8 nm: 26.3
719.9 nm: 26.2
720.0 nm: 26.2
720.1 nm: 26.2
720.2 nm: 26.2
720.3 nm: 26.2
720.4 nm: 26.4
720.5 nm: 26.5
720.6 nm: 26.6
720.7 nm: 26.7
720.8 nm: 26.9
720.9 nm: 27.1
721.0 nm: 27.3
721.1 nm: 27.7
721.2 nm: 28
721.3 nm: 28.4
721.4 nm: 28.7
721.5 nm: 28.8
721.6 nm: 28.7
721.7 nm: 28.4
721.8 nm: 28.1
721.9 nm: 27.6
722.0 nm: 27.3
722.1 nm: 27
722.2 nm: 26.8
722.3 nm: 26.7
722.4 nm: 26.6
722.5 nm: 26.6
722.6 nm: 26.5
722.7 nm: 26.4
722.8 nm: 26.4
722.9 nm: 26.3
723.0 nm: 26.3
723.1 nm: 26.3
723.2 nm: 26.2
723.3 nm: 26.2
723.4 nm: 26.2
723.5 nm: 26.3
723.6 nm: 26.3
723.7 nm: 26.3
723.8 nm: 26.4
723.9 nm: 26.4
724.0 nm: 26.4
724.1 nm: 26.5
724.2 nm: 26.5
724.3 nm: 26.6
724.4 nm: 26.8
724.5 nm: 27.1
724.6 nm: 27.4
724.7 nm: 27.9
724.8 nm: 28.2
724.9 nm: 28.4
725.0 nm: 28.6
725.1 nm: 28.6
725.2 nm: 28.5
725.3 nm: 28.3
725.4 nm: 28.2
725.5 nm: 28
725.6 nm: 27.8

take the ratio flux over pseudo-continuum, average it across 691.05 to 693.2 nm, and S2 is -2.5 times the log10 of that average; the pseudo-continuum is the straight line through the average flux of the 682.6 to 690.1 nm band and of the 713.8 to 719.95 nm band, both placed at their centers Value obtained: 0.05 mag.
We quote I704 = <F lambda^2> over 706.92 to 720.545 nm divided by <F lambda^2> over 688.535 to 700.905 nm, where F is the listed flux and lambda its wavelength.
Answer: 1.0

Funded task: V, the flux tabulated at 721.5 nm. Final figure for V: 28.8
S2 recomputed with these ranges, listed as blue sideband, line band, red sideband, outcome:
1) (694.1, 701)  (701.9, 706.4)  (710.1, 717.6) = -0.09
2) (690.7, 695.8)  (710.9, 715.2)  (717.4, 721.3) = 0.08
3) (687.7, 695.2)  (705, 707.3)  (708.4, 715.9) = -0.09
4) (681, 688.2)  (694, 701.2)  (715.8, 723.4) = -0.02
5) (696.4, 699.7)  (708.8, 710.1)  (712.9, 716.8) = -0.02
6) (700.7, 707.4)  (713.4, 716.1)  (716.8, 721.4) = 0.11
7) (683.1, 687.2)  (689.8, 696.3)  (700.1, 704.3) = 0.03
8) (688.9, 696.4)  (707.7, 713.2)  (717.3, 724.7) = 0.03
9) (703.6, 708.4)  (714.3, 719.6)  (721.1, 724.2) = 0.04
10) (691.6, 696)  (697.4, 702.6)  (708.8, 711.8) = -0.04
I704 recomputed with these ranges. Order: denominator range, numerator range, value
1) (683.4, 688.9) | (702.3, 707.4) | 1.12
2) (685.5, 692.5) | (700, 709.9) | 1.08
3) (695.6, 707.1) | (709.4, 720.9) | 0.96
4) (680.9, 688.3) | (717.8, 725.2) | 1.09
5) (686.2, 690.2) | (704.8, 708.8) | 1.07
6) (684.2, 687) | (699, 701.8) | 1.08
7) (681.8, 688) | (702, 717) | 1.06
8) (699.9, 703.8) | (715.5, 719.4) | 0.99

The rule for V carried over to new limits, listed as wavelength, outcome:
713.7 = 23.4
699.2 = 28.3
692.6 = 25.5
